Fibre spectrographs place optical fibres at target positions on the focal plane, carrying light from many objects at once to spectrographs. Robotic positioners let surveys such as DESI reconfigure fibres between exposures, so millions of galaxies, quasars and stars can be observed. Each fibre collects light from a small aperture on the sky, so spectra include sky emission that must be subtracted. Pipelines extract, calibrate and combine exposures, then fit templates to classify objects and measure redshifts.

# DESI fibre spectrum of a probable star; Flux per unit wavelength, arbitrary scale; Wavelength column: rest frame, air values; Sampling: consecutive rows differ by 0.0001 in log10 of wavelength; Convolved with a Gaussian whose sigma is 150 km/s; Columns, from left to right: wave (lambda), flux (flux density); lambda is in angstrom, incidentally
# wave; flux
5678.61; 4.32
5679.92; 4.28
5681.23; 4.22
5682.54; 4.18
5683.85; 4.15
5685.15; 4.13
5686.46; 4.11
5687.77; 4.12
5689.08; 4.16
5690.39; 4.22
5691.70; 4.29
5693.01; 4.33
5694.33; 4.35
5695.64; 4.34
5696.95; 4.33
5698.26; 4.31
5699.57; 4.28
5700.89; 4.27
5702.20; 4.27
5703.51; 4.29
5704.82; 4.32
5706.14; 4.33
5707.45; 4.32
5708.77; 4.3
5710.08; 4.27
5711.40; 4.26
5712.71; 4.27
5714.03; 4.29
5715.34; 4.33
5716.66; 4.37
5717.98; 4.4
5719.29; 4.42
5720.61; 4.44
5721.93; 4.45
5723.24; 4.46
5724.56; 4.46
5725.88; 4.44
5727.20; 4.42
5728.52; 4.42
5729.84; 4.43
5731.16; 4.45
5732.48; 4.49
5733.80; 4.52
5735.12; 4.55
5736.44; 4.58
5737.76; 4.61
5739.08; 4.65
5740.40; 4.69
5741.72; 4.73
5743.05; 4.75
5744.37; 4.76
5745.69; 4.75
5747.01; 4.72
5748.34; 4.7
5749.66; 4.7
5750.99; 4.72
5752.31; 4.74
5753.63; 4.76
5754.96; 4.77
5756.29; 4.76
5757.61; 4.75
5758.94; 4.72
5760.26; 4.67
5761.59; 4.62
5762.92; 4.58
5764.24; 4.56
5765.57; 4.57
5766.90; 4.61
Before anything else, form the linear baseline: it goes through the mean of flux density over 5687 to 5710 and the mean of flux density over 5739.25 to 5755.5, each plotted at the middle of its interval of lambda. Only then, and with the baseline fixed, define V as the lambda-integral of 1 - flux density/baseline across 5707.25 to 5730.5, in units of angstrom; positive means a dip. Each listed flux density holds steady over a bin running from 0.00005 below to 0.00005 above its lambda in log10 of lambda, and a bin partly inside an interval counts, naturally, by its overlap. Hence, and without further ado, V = 0.5 angstrom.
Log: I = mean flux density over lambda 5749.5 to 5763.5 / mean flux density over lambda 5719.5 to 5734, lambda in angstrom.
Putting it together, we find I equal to 1.06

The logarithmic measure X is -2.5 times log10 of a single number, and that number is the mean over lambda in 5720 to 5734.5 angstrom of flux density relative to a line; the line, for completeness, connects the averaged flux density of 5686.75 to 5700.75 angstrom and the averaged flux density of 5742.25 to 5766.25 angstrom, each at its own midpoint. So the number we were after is 0.013 mag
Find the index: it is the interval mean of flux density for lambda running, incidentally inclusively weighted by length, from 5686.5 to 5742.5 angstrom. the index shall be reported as 4.38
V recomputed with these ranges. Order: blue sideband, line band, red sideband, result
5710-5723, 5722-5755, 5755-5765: -0.6 angstrom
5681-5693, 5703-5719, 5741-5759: 0.3 angstrom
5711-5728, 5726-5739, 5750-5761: 0.0 angstrom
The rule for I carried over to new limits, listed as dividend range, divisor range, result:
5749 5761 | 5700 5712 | 1.10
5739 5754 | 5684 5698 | 1.12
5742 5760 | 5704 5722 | 1.09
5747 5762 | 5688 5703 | 1.10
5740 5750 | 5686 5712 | 1.11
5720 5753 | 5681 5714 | 1.08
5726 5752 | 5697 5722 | 1.07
